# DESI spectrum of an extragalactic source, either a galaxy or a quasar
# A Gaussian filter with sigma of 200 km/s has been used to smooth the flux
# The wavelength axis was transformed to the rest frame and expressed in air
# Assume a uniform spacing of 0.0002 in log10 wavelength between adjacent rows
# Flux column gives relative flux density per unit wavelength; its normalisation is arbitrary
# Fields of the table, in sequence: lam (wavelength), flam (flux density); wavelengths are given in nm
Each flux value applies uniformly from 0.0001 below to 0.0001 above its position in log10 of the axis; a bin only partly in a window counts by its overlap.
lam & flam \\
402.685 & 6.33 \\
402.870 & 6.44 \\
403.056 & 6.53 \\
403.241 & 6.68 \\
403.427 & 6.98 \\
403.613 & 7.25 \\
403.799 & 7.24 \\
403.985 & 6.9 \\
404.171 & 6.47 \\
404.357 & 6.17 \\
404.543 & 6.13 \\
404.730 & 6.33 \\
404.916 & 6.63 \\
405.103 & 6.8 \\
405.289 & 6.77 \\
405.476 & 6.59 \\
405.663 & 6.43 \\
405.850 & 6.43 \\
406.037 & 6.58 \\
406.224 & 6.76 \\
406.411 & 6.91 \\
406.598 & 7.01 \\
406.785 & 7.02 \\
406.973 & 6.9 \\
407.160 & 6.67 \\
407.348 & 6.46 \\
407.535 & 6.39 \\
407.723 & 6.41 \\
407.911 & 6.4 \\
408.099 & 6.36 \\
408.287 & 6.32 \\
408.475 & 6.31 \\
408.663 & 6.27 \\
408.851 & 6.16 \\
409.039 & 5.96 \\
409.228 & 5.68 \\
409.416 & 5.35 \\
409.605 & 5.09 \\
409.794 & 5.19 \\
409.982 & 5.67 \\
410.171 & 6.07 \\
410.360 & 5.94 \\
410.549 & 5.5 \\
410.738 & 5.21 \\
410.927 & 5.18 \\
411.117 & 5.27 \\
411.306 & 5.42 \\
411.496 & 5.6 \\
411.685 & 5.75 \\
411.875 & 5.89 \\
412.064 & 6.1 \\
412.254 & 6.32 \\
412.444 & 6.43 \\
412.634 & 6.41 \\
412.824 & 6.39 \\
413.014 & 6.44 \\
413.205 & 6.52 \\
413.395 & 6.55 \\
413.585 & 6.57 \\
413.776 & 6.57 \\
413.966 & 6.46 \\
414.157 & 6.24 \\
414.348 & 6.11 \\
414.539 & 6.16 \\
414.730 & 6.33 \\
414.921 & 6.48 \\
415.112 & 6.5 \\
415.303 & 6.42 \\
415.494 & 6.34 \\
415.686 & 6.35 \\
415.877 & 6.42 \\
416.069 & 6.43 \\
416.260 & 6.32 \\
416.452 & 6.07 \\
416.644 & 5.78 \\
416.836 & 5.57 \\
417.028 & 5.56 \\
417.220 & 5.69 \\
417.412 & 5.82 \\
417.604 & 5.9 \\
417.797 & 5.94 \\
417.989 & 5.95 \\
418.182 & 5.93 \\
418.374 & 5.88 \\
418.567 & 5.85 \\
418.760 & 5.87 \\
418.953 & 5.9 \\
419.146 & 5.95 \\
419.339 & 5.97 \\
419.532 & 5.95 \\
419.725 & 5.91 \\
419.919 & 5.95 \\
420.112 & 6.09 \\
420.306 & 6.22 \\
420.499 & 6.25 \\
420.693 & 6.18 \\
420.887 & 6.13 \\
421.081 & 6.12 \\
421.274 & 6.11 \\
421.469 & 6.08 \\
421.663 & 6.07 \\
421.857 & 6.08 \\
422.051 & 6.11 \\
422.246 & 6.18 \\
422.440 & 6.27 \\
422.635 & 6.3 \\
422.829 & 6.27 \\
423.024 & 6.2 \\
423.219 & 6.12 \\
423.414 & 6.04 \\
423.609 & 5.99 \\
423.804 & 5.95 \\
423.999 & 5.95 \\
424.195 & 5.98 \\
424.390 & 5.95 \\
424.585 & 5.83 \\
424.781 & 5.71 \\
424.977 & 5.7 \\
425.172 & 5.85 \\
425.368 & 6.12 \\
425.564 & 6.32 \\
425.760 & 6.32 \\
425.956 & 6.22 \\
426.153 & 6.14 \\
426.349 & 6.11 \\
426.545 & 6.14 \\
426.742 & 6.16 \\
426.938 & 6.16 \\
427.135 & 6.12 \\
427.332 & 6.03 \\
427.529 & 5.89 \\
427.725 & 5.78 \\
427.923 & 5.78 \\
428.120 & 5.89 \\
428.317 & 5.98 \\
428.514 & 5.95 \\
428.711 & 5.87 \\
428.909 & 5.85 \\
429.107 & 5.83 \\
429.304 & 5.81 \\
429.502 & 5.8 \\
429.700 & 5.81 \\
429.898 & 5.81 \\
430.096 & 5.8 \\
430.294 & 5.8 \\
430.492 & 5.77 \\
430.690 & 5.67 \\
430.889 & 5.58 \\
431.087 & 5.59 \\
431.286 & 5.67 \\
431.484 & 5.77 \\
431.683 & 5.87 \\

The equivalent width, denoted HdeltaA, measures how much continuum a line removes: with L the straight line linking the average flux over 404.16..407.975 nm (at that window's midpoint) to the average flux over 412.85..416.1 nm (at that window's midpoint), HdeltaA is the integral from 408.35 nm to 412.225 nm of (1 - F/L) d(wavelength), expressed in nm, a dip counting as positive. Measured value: 0.477 nm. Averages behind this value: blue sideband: 6.59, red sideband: 6.4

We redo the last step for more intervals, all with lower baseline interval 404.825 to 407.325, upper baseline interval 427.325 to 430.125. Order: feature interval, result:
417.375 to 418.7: 0.077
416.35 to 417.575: 0.106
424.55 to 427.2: -0.047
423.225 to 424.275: 0.009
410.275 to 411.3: 0.177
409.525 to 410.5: 0.145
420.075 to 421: -0.002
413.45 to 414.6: 0.010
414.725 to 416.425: -0.008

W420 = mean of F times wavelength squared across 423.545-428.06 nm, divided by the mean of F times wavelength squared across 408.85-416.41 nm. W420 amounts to 1.06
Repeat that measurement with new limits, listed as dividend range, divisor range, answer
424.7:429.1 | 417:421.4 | 1.04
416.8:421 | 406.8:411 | 1.04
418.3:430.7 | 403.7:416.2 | 1.03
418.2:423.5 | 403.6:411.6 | 1.04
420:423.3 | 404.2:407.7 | 1.01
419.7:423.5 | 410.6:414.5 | 1.06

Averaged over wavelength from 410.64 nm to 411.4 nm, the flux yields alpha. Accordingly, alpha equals 5.27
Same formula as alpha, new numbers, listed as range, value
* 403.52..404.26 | 6.97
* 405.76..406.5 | 6.67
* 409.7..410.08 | 5.44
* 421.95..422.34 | 6.14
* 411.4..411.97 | 5.75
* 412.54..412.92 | 6.4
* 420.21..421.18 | 6.19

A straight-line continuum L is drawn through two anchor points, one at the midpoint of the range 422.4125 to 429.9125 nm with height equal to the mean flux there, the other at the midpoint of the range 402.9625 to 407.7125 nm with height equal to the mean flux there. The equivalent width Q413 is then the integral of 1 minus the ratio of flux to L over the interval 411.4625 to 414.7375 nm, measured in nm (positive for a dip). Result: 0.07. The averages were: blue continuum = 6.68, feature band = 6.28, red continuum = 6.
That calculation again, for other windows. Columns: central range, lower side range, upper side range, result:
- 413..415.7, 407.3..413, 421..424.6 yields -0.192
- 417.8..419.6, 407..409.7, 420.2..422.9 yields 0.072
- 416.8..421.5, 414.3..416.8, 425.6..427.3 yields 0.213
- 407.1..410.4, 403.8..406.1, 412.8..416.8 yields 0.222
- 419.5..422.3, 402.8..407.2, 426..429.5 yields 0.040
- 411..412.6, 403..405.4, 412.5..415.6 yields 0.150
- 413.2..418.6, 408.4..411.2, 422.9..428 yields -0.339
